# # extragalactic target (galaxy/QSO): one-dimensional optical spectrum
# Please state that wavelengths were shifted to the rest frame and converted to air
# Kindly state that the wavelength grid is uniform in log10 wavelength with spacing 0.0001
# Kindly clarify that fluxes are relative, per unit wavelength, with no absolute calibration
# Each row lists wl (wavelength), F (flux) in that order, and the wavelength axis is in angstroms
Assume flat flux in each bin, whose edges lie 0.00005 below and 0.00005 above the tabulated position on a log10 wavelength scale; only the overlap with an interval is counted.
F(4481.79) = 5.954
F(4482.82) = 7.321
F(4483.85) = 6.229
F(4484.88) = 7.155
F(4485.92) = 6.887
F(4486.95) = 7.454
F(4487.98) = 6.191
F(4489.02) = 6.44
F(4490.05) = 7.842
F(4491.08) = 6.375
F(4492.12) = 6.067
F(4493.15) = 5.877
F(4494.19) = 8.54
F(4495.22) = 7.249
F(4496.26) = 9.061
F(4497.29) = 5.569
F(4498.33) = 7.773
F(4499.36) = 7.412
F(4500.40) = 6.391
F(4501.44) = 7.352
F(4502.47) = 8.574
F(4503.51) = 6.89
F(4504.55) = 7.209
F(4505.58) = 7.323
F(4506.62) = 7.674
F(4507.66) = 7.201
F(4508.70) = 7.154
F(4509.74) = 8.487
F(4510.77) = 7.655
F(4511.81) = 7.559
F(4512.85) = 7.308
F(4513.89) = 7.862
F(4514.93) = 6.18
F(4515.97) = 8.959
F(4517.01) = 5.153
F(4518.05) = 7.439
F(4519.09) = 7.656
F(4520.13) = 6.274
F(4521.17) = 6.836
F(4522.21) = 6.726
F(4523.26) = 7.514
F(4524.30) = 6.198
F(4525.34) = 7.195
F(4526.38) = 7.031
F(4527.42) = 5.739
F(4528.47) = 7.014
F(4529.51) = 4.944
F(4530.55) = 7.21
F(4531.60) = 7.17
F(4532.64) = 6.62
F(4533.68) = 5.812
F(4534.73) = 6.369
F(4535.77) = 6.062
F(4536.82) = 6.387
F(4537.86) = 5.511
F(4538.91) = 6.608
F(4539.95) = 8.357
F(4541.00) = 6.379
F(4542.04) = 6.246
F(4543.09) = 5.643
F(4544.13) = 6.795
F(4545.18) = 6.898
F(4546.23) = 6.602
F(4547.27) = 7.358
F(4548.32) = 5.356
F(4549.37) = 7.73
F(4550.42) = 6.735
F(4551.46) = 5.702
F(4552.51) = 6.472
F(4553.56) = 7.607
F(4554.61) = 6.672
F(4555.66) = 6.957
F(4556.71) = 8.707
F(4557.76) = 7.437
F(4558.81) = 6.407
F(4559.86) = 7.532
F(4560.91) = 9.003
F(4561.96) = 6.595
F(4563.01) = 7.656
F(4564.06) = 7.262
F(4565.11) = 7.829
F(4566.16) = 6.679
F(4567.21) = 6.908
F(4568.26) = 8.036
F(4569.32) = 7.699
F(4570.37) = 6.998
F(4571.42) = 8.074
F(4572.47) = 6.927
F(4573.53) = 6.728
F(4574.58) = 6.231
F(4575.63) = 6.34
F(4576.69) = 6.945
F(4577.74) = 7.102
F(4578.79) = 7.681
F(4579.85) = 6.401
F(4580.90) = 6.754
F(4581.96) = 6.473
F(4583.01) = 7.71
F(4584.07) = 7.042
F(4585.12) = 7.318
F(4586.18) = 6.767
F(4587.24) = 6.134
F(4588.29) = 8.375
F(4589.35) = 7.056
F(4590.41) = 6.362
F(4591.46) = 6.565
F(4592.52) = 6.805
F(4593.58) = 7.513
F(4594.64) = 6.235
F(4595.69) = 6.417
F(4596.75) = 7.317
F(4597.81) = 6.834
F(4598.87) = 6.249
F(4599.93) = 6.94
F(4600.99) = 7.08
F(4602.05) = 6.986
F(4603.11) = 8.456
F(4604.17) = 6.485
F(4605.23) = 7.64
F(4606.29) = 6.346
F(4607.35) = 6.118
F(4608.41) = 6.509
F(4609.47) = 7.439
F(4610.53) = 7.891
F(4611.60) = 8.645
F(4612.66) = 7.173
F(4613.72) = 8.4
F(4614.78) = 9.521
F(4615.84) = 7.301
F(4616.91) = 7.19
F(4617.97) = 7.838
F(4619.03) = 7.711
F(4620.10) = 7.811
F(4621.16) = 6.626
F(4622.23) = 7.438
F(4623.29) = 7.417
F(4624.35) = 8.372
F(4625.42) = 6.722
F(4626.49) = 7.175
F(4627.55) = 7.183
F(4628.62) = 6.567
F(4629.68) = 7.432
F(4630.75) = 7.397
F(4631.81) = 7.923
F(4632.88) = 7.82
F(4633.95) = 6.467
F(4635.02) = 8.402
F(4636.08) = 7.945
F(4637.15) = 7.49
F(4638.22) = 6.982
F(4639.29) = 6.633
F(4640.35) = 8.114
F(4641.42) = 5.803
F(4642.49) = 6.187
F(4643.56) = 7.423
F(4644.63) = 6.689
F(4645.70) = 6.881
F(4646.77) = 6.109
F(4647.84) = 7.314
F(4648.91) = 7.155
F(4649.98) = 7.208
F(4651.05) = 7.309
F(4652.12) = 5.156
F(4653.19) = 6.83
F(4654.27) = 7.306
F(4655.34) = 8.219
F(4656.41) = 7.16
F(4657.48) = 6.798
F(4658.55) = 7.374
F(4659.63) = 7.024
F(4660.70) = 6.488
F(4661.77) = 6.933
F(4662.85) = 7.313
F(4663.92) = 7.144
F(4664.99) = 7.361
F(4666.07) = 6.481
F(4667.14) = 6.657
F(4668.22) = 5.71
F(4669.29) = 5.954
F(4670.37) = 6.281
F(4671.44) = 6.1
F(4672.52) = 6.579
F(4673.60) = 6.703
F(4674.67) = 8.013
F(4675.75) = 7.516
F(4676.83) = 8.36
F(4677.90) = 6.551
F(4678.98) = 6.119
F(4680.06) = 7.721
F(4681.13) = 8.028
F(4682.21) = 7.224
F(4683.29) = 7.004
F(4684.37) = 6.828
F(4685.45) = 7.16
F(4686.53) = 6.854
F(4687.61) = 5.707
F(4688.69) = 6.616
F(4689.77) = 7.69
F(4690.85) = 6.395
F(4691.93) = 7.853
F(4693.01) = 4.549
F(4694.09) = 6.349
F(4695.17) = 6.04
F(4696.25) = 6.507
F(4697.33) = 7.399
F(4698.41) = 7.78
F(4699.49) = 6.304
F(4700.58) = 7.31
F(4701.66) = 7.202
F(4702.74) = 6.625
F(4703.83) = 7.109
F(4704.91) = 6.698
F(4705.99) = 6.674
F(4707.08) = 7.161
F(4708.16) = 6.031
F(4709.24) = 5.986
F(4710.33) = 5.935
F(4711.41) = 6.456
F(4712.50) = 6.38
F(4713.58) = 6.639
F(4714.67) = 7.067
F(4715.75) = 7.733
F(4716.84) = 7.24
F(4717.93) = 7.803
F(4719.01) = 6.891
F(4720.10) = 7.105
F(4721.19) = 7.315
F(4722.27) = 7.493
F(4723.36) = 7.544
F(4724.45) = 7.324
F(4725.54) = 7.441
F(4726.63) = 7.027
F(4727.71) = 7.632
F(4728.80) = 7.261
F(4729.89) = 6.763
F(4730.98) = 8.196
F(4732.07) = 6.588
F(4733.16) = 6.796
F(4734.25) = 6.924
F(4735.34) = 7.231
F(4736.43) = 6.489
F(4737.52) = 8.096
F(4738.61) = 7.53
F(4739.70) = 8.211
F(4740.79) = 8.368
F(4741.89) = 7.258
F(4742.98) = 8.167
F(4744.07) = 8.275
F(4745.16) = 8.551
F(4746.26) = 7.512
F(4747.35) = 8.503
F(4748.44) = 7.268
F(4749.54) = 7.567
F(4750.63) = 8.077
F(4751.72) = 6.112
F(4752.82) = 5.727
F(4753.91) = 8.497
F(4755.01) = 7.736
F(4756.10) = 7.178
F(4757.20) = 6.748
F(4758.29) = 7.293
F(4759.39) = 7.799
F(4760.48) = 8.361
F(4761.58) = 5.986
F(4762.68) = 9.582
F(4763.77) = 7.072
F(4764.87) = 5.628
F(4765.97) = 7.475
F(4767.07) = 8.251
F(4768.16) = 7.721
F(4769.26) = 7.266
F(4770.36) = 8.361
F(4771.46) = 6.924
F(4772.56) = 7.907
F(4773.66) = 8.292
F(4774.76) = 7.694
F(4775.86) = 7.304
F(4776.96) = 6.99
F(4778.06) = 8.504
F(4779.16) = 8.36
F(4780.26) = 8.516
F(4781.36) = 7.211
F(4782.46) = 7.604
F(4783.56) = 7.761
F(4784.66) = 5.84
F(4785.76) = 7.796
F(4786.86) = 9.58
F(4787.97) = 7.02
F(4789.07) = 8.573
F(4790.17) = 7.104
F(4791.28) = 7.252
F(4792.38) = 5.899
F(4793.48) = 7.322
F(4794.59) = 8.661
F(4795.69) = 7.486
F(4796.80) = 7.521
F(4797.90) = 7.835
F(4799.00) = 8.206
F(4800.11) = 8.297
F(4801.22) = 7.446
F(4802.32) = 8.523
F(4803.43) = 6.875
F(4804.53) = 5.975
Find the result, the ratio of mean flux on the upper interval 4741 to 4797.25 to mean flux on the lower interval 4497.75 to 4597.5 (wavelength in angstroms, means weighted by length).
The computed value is 1.09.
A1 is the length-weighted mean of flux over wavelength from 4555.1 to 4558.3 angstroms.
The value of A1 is 7.68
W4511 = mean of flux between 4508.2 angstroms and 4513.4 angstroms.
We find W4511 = 7.64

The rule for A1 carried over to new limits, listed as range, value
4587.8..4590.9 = 7.25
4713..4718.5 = 7.29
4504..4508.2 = 7.34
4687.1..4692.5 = 6.85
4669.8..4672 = 6.18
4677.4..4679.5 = 6.32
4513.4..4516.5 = 7.66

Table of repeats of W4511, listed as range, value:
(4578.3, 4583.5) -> 6.99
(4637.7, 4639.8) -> 6.8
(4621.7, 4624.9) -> 7.75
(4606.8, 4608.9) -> 6.32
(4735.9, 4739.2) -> 7.39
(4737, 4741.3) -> 8.06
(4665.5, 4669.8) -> 6.21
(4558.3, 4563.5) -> 7.44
